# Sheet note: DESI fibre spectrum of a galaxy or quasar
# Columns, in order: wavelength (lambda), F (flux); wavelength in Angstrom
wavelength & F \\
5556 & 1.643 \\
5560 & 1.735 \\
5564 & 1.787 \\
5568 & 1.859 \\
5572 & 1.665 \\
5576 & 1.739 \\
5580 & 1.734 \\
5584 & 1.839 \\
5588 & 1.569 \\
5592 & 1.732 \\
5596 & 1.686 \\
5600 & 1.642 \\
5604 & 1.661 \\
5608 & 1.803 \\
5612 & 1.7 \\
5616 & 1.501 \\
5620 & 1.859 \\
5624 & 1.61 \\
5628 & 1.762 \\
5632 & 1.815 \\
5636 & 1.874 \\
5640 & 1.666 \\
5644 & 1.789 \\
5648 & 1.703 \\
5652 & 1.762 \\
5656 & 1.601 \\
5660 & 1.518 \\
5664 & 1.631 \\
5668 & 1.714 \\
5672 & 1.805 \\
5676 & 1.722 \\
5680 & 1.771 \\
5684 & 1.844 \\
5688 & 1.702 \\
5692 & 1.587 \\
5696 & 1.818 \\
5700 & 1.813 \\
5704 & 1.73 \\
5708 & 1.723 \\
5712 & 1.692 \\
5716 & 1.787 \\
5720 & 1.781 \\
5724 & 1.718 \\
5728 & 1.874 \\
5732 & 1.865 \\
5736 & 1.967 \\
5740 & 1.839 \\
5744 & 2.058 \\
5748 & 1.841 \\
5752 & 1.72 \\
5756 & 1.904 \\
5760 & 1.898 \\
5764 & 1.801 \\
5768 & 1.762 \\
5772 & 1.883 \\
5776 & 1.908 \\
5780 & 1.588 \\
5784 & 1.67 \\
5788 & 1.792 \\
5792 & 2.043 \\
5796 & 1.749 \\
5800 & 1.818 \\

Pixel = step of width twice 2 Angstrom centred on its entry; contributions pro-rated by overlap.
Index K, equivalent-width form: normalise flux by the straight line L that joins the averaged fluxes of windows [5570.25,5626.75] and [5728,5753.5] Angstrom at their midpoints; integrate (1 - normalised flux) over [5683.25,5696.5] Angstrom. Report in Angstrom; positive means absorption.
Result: 0.7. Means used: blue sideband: 1.7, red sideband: 1.88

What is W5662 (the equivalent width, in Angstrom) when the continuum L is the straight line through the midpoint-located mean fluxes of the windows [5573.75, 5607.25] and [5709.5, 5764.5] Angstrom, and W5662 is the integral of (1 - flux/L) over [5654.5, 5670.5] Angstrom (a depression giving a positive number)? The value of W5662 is 1.3 Angstrom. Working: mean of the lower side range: 1.7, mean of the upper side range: 1.84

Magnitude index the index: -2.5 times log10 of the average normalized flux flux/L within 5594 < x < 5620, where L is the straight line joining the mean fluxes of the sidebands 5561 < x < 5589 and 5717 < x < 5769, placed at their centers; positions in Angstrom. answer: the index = 0.055 mag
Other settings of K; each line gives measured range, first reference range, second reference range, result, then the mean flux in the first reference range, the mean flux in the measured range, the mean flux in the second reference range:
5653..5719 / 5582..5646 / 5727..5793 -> 2.3 Angstrom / 1.72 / 1.72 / 1.84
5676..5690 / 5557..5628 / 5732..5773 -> 0.3 Angstrom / 1.71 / 1.77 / 1.87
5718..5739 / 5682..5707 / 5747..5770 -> -0.6 Angstrom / 1.75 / 1.84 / 1.82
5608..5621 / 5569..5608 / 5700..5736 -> 0.2 Angstrom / 1.71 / 1.69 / 1.78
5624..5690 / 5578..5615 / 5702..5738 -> 0.8 Angstrom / 1.7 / 1.73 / 1.79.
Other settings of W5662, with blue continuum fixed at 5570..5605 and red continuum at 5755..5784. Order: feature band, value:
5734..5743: -0.7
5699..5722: 0.3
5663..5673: 0.2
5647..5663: 0.9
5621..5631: 0.0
